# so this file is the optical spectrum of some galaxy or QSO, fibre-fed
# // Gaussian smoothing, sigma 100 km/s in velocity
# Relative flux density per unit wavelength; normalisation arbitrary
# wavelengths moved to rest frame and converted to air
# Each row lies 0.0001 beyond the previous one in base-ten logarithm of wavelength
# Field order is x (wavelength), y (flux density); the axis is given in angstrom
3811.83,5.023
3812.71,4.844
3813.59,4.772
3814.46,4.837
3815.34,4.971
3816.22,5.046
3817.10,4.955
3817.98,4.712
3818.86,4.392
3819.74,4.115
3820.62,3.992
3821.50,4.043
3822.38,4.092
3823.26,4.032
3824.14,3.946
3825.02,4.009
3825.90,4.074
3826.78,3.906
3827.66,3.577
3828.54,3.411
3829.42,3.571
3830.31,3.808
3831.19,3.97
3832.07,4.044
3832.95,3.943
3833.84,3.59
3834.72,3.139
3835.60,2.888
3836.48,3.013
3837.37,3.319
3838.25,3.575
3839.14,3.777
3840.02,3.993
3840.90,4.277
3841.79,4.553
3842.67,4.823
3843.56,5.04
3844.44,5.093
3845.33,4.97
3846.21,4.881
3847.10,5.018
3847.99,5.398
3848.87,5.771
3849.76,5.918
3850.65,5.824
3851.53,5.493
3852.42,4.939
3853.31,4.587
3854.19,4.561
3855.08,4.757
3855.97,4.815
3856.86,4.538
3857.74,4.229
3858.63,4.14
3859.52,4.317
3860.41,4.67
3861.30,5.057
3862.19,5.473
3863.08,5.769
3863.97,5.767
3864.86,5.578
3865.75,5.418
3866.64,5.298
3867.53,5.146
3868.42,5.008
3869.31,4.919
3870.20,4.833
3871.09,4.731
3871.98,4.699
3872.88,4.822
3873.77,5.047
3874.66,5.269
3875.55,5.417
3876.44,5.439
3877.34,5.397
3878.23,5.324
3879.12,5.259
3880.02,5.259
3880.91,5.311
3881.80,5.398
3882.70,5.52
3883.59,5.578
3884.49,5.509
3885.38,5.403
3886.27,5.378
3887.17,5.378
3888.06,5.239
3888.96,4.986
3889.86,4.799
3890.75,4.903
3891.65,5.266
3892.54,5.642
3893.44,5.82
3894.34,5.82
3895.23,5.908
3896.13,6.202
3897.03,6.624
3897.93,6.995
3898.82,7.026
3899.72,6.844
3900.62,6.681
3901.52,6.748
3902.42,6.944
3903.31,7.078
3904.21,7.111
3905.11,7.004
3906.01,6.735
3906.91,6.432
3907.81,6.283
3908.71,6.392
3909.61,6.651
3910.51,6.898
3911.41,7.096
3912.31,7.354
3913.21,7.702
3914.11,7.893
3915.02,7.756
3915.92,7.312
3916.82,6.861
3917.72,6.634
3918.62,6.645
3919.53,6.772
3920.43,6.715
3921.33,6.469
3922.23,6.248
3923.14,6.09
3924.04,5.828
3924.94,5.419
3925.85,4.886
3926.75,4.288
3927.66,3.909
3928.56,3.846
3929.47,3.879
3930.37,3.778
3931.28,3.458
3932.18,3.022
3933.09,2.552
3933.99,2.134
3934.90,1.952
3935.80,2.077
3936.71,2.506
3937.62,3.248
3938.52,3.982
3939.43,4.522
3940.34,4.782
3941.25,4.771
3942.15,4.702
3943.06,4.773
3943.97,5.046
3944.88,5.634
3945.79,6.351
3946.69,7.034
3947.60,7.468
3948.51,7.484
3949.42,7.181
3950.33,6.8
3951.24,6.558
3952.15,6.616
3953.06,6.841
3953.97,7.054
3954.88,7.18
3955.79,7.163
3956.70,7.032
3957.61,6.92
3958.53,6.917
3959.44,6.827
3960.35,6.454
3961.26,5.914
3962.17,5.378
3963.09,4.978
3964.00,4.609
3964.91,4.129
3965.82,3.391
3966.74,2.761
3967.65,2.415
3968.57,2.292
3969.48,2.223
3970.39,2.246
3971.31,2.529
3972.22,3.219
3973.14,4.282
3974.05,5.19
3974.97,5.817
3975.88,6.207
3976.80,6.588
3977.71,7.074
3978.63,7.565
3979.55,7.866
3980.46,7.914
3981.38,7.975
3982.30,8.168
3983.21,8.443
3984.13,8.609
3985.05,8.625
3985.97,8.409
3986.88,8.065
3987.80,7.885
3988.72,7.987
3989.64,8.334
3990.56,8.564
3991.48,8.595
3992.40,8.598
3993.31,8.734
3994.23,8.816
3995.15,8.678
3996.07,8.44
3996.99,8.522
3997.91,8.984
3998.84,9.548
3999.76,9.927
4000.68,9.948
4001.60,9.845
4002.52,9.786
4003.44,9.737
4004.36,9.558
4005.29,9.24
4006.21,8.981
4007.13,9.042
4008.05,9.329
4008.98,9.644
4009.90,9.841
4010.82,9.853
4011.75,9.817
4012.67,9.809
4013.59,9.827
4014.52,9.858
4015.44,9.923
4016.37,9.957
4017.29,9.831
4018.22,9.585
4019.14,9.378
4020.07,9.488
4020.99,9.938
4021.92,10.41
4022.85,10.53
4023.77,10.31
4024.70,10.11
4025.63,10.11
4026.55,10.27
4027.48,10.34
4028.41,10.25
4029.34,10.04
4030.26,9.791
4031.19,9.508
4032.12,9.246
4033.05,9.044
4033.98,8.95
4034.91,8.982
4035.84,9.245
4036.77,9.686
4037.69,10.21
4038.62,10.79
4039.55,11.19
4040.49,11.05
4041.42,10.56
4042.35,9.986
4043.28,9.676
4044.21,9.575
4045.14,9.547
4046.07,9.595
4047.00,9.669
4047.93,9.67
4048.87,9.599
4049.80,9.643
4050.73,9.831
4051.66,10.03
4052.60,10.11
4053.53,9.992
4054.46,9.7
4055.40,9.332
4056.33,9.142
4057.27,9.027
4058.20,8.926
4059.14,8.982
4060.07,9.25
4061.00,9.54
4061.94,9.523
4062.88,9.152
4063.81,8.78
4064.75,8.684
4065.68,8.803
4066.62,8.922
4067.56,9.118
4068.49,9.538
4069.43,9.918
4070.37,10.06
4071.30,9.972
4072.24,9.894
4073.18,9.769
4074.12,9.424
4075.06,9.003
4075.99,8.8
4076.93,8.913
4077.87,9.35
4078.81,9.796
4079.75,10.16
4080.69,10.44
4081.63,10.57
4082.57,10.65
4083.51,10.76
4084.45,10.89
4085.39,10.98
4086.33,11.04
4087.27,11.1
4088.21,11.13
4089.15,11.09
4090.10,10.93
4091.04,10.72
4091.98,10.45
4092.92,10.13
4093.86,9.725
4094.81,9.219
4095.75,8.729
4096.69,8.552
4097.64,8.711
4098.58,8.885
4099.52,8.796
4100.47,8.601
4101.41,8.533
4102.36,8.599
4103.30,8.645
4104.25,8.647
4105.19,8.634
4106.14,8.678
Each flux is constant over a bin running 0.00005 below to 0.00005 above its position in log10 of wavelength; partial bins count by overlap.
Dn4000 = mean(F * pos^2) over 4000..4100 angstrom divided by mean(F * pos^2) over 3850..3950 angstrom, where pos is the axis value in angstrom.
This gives 1.9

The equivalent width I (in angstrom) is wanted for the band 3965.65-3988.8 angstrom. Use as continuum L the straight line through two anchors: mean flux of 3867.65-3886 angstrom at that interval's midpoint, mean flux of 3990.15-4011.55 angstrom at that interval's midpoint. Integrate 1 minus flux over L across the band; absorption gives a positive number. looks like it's 7.1 angstrom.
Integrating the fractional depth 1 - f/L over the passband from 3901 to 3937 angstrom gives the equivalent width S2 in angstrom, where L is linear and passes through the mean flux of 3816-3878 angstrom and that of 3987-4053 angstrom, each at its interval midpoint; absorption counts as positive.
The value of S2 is 5.1 angstrom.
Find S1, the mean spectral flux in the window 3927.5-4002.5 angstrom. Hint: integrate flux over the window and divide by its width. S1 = 6.1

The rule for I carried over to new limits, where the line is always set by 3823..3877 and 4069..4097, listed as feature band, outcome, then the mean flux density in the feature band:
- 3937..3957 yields 2.7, 5.98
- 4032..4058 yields -1.6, 9.75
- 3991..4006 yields -2.0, 9.18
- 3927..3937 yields 5.3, 3.04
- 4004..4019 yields -2.2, 9.63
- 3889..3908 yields -1.8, 6.3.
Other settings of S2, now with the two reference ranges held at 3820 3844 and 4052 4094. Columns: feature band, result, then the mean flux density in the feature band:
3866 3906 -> -3.5 angstrom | 5.67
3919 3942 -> 7.2 angstrom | 4.3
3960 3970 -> 4.4 angstrom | 4.01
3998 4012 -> -2.5 angstrom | 9.58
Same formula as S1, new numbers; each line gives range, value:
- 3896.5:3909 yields 6.78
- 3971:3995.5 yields 7.39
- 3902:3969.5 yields 5.57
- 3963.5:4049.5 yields 8.49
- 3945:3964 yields 6.64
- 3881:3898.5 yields 5.6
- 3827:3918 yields 5.36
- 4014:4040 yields 9.89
